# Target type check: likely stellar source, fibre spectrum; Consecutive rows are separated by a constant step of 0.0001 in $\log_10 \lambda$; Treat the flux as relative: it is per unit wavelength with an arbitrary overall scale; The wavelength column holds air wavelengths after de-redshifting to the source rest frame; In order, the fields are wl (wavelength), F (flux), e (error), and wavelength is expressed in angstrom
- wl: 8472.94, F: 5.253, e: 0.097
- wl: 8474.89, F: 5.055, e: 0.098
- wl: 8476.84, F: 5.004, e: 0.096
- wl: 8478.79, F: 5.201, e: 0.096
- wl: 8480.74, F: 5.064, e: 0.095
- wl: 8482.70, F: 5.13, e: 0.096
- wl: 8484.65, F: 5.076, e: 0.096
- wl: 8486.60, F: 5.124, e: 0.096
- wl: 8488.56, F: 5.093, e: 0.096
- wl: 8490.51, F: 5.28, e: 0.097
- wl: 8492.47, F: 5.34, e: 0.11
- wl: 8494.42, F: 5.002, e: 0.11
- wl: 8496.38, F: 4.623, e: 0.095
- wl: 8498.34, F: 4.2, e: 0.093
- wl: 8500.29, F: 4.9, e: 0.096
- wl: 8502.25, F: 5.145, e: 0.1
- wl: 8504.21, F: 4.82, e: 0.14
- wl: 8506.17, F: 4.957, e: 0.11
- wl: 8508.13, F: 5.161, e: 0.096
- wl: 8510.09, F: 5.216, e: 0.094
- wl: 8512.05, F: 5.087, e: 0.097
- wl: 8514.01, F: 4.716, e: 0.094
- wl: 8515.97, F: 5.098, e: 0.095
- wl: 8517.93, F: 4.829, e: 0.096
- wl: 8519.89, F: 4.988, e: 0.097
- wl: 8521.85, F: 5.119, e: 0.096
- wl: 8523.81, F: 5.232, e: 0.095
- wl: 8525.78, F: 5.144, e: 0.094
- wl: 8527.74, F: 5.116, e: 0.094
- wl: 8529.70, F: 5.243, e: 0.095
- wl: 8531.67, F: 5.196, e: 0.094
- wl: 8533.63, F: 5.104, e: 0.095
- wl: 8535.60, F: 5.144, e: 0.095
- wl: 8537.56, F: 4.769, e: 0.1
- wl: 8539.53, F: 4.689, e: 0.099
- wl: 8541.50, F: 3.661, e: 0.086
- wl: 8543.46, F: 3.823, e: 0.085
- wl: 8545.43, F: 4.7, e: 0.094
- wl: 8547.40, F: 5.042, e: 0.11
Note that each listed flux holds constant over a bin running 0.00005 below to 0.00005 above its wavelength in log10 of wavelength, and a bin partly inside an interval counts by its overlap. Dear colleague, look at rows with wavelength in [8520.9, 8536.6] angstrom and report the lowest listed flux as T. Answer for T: 5.104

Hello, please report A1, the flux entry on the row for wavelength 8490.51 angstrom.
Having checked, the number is 5.28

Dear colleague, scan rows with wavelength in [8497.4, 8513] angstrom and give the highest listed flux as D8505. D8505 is 5.216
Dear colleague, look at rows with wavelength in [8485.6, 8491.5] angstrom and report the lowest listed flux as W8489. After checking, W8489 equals 5.093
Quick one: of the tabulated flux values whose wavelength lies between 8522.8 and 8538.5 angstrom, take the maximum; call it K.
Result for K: 5.243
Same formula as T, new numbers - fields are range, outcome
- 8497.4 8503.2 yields 4.2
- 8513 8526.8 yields 4.716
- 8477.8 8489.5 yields 5.064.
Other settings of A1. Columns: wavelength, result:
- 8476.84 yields 5.004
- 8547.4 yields 5.042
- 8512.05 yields 5.087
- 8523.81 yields 5.232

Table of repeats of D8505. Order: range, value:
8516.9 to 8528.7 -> 5.232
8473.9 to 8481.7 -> 5.201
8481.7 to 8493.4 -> 5.34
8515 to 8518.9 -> 5.098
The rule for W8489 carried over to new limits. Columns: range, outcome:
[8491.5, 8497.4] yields 4.623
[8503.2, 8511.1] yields 4.82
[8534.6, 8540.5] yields 4.689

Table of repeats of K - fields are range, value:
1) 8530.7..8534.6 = 5.196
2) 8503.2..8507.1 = 4.957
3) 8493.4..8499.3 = 5.002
